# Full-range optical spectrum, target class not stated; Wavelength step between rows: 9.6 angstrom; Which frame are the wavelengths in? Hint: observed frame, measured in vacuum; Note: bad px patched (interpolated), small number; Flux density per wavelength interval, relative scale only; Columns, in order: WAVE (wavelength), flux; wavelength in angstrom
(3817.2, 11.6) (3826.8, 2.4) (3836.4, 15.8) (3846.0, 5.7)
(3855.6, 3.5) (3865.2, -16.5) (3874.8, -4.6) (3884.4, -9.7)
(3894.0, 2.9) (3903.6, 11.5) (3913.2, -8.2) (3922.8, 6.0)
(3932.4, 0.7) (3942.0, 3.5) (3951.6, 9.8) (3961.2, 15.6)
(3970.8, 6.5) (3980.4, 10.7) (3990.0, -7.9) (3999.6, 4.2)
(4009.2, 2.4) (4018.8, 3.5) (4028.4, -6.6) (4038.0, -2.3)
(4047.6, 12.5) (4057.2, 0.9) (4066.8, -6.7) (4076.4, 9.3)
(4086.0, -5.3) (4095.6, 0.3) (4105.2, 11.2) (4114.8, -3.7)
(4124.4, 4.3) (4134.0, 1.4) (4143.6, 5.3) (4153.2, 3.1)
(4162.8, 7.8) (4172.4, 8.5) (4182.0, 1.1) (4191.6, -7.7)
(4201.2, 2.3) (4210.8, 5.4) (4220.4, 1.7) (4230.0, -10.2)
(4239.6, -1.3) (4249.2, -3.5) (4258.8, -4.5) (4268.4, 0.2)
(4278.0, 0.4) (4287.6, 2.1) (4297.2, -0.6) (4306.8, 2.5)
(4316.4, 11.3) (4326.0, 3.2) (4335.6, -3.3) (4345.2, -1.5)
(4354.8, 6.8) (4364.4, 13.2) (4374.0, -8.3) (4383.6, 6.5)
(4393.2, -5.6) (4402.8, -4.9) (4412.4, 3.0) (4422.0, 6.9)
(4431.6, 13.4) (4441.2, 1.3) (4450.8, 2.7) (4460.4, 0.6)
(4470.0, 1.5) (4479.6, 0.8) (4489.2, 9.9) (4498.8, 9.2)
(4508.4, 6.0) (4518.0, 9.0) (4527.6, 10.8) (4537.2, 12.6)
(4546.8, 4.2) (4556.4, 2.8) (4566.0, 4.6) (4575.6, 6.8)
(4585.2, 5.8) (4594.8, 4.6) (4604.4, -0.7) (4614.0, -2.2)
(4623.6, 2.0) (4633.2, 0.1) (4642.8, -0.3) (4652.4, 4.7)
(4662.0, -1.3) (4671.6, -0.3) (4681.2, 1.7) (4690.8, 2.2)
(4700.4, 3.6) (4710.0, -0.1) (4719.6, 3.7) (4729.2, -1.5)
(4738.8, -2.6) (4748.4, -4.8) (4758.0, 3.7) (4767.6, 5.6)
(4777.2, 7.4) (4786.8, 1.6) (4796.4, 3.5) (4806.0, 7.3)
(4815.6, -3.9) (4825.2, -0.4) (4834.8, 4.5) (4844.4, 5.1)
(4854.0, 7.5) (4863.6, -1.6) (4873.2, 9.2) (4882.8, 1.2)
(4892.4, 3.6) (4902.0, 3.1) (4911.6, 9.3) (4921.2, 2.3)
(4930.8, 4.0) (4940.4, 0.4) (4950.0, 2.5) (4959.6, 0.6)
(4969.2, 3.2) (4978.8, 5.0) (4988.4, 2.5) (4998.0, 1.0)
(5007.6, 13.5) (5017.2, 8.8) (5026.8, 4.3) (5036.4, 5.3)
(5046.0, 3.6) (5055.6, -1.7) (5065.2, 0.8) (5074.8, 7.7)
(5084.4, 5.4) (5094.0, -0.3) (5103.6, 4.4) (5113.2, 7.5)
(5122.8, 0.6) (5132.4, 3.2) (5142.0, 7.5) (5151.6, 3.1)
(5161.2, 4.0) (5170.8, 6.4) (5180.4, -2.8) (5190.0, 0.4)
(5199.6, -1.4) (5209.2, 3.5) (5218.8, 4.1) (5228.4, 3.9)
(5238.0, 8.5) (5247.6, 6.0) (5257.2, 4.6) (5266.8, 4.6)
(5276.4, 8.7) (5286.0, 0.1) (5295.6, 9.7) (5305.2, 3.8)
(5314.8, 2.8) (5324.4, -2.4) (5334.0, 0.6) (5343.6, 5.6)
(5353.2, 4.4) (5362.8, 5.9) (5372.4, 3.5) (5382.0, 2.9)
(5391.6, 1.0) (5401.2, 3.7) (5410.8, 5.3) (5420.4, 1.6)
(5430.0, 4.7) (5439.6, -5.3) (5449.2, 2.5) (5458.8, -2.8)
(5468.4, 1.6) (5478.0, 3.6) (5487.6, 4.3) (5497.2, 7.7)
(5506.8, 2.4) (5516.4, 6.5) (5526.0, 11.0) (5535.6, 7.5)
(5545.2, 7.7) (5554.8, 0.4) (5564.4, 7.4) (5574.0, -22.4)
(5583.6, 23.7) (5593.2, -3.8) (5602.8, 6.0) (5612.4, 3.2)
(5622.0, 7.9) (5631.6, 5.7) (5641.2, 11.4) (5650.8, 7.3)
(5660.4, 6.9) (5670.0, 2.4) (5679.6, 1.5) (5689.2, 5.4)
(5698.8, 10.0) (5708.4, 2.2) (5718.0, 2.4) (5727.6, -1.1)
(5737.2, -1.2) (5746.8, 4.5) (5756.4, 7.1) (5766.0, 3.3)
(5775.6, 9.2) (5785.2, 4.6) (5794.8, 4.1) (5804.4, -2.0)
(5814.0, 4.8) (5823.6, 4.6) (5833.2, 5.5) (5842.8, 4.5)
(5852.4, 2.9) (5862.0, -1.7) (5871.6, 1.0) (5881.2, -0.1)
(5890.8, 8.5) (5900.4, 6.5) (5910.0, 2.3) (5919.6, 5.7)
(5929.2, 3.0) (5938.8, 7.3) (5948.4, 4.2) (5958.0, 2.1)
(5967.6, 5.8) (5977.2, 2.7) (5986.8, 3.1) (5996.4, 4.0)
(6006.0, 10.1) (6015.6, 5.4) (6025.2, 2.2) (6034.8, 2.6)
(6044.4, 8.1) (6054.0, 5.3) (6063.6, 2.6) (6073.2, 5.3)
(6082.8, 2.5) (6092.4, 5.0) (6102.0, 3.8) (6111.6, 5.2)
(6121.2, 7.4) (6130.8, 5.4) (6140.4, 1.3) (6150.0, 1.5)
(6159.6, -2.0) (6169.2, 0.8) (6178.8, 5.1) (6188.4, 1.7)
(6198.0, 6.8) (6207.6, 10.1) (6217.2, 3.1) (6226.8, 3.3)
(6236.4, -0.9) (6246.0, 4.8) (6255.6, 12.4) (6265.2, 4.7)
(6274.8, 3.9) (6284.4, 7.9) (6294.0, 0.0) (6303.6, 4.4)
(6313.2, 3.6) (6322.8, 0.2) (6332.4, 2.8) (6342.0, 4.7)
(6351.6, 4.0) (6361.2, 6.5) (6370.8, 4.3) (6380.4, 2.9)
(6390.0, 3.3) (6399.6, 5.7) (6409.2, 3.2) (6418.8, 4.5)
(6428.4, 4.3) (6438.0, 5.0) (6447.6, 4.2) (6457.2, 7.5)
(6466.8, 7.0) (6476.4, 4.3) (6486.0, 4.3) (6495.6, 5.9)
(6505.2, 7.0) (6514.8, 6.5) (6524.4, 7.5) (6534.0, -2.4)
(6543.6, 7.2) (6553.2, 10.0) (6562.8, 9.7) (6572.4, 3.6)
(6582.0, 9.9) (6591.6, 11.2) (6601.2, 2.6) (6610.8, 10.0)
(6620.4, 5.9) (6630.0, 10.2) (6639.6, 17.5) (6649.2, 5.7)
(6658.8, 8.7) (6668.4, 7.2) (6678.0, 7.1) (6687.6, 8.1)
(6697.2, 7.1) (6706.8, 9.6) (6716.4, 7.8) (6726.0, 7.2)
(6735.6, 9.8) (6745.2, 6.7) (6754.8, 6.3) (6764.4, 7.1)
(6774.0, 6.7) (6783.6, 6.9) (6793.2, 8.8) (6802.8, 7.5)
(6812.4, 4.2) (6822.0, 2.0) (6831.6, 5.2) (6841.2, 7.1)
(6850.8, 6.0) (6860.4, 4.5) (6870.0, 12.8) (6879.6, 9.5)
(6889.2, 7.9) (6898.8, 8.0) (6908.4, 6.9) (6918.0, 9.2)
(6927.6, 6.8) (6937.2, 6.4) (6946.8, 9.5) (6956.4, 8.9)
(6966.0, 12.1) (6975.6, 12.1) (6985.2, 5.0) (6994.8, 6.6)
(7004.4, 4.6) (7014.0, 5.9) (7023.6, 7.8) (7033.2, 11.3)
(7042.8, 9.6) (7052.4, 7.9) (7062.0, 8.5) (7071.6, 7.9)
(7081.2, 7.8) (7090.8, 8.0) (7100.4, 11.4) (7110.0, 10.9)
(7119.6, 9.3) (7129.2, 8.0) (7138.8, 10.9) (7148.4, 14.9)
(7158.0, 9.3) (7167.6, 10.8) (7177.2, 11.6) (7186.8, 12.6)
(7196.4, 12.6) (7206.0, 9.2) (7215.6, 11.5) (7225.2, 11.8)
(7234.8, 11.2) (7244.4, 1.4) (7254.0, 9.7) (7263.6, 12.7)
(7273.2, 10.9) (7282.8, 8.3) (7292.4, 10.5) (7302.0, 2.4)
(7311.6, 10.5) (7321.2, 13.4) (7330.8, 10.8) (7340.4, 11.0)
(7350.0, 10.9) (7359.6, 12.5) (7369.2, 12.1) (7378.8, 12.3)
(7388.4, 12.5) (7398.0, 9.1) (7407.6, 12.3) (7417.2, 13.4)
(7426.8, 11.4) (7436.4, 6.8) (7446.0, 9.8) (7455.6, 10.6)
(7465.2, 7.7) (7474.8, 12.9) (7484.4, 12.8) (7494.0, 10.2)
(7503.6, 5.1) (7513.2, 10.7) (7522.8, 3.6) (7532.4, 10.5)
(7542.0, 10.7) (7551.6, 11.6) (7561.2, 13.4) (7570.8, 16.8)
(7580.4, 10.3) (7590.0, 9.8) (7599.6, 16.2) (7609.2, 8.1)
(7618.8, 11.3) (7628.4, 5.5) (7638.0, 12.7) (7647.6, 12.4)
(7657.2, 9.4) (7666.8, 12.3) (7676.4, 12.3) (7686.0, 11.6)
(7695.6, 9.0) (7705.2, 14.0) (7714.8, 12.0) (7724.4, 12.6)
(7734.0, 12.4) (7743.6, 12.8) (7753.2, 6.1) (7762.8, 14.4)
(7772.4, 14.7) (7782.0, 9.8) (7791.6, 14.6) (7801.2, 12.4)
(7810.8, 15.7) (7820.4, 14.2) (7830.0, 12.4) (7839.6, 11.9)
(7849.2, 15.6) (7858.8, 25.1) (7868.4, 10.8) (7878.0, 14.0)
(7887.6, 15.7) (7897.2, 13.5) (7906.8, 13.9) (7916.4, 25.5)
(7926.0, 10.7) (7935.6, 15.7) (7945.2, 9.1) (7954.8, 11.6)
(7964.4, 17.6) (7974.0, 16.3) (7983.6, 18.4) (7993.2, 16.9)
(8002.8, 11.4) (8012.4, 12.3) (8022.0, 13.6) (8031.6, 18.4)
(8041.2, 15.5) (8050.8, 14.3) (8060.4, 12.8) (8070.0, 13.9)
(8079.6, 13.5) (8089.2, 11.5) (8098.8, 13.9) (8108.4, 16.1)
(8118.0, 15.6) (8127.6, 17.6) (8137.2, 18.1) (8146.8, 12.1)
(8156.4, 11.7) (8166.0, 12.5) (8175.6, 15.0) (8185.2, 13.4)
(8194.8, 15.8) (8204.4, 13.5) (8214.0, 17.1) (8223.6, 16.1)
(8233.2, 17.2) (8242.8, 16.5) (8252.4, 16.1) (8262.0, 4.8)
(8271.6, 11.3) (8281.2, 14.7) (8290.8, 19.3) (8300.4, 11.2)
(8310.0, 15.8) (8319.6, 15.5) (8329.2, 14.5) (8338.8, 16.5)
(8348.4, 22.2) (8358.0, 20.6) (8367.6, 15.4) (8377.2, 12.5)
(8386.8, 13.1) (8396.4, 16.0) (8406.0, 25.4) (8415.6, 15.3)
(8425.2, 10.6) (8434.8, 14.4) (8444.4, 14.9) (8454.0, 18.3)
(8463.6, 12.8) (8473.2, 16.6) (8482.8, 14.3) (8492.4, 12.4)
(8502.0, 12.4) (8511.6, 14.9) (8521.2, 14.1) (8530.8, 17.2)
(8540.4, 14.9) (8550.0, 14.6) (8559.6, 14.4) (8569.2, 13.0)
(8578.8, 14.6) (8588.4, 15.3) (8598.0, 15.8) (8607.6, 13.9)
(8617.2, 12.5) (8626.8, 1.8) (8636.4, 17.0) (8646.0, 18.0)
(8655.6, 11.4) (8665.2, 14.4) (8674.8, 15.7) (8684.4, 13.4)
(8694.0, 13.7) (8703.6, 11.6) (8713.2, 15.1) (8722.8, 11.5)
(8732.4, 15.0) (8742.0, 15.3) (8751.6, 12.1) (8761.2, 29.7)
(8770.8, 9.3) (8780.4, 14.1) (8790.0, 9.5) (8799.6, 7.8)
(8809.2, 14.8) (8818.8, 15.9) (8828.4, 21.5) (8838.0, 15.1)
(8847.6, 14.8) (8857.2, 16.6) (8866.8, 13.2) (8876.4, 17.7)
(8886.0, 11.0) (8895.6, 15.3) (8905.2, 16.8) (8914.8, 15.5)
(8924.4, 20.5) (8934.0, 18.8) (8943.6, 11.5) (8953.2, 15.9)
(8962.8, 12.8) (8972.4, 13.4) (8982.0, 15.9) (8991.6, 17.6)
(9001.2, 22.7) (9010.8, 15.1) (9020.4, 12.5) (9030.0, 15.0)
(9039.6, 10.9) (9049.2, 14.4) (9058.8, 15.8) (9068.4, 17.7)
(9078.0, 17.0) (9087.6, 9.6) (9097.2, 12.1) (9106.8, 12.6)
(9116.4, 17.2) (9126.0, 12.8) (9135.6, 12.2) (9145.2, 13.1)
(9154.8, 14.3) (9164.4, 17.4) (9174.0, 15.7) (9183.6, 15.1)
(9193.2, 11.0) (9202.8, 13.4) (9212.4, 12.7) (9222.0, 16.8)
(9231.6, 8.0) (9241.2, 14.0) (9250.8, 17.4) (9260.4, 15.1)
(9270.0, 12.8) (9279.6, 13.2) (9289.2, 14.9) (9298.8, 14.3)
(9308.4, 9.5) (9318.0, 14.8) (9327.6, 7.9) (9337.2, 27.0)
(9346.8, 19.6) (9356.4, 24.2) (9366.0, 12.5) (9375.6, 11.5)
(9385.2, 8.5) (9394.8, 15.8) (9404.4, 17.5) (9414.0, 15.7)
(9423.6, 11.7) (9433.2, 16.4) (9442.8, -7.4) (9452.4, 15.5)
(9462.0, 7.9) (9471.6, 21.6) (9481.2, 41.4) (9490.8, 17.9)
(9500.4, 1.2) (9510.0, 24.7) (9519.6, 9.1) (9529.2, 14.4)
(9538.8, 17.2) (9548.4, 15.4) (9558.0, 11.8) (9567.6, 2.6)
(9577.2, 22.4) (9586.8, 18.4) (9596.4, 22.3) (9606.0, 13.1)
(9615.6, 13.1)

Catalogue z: 0.781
